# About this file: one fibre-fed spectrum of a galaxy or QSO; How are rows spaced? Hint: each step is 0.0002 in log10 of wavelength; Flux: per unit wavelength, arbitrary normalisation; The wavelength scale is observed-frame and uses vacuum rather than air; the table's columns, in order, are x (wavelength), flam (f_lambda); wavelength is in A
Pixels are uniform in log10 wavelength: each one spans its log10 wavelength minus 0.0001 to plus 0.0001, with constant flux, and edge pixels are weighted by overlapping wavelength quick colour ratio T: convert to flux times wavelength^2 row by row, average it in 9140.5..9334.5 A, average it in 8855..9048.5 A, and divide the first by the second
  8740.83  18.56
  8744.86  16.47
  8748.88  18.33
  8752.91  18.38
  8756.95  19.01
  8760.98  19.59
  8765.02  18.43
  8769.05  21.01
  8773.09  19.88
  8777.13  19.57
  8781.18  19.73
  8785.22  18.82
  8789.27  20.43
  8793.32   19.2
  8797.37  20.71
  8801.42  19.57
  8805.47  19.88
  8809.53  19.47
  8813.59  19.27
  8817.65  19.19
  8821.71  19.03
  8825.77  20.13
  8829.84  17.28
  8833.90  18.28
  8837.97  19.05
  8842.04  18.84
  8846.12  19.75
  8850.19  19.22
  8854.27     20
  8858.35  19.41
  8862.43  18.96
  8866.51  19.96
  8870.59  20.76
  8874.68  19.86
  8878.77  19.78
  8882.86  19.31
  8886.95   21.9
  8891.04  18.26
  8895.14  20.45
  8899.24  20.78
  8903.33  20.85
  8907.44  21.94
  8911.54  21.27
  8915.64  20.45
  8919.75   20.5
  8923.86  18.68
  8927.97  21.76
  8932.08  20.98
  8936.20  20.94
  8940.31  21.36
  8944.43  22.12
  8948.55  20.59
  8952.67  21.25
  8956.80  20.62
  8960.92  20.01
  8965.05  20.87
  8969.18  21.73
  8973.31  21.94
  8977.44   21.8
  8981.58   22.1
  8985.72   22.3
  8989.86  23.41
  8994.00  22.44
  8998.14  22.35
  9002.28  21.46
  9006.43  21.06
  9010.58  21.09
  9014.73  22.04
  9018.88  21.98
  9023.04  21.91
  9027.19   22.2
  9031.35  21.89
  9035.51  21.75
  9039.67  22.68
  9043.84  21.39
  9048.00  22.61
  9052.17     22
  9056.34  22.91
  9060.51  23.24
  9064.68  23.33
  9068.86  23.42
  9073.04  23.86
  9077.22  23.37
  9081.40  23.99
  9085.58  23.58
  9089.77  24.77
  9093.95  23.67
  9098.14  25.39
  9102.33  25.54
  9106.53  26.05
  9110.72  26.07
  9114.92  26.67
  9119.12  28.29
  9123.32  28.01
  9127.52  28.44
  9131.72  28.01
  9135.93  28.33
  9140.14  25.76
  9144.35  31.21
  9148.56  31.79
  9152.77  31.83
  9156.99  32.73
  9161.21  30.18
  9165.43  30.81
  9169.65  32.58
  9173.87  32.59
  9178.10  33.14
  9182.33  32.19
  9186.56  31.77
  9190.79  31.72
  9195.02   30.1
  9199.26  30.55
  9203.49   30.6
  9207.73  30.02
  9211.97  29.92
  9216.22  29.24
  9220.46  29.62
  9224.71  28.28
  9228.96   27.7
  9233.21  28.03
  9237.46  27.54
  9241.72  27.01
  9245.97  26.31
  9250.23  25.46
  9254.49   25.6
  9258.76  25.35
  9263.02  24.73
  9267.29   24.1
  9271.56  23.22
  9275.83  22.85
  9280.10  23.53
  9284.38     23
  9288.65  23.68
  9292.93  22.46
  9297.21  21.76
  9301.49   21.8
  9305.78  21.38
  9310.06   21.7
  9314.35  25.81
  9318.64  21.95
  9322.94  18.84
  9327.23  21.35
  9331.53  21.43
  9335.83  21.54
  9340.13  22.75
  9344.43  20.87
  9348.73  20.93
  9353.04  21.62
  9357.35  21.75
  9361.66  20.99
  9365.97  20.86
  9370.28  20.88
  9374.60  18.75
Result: 1.36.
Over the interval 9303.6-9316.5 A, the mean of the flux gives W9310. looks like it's 23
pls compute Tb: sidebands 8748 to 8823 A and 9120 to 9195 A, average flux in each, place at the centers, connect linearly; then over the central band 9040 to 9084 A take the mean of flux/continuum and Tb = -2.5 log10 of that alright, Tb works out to 0.20 mag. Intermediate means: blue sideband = 19.5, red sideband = 30.6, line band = 23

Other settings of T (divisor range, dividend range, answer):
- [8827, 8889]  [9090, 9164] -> 1.53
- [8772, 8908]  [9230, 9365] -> 1.30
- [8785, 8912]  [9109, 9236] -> 1.63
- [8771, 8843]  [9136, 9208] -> 1.74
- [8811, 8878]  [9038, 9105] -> 1.28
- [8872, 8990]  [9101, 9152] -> 1.40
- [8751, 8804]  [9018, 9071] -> 1.22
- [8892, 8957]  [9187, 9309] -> 1.35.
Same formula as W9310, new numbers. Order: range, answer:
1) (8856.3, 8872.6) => 19.8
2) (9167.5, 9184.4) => 32.6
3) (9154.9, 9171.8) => 31.6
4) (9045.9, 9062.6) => 22.7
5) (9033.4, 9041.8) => 22.2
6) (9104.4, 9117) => 26.2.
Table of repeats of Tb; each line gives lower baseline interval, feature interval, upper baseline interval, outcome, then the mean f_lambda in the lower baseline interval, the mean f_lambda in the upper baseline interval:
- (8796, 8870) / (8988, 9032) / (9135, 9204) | 0.16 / 19.4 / 31.1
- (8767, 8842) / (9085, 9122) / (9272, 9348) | -0.22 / 19.5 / 22.2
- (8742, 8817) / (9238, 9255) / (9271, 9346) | -0.20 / 19.3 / 22.2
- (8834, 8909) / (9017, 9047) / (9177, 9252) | 0.11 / 19.9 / 29.4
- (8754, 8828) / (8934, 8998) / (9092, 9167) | 0.12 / 19.6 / 28.3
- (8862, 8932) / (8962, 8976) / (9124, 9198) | 0.09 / 20.4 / 30.7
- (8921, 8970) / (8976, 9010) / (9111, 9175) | 0.04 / 20.9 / 29.7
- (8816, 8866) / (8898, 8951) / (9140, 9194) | 0.07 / 19.1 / 31.6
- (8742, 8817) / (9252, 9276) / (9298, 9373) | -0.15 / 19.3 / 21.5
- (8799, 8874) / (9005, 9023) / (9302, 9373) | -0.08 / 19.4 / 21.5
